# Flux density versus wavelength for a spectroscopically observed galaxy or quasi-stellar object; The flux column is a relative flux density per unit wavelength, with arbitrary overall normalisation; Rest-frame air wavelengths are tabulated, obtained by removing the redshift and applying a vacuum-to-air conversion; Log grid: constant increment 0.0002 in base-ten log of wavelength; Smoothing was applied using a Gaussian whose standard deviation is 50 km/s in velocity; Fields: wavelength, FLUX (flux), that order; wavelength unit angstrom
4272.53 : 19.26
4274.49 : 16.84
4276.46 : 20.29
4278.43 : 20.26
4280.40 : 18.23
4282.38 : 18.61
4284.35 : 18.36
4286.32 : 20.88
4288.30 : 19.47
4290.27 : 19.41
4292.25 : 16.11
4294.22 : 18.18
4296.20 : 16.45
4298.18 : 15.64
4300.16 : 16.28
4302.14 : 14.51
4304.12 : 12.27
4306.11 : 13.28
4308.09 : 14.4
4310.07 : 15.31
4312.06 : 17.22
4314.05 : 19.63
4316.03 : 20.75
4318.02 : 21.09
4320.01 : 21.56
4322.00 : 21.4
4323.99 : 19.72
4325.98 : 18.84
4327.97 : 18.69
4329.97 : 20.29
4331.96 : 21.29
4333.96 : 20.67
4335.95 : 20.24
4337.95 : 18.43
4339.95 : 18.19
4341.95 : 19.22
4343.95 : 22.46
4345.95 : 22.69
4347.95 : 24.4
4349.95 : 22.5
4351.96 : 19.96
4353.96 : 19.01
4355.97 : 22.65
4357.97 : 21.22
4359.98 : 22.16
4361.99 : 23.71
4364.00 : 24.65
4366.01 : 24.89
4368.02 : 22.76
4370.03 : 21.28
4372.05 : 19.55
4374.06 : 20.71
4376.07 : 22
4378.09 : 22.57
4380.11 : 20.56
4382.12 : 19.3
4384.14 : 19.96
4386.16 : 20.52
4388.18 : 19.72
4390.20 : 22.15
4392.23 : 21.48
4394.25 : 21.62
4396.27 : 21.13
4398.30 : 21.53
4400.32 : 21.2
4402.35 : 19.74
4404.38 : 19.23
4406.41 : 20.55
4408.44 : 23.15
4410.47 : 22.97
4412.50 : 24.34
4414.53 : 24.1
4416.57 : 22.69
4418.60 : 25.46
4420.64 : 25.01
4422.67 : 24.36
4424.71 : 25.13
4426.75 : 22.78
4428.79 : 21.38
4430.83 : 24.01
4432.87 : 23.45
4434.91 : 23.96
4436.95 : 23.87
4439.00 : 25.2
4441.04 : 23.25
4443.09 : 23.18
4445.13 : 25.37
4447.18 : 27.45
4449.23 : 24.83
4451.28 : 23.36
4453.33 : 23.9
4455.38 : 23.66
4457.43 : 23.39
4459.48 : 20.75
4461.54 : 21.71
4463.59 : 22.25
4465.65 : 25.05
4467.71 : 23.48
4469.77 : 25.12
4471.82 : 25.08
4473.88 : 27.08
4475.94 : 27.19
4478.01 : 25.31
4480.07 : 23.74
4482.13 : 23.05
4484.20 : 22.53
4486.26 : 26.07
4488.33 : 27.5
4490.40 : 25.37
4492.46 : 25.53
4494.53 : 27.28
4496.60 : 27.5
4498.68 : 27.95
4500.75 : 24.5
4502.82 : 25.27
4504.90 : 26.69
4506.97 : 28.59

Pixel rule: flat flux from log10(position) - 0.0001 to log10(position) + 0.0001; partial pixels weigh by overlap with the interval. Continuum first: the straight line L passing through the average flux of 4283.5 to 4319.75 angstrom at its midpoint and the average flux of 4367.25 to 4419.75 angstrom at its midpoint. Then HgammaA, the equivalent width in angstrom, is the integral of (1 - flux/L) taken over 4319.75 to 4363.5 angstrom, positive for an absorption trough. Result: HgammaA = -4.1 angstrom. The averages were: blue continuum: 17.3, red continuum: 21.6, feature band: 20.9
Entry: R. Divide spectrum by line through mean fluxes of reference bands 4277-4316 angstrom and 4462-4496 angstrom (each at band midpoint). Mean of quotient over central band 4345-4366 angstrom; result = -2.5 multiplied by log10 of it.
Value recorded -0.14 mag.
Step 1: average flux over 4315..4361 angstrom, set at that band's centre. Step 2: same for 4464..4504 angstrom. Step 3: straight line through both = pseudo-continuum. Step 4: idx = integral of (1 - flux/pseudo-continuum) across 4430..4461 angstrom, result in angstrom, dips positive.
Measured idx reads 0.3 angstrom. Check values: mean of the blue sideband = 20.8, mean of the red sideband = 25.5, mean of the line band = 23.9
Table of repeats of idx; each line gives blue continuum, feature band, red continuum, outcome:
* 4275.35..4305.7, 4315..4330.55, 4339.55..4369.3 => -0.4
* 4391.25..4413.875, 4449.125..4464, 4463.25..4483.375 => 0.7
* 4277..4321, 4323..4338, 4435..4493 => -0.7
